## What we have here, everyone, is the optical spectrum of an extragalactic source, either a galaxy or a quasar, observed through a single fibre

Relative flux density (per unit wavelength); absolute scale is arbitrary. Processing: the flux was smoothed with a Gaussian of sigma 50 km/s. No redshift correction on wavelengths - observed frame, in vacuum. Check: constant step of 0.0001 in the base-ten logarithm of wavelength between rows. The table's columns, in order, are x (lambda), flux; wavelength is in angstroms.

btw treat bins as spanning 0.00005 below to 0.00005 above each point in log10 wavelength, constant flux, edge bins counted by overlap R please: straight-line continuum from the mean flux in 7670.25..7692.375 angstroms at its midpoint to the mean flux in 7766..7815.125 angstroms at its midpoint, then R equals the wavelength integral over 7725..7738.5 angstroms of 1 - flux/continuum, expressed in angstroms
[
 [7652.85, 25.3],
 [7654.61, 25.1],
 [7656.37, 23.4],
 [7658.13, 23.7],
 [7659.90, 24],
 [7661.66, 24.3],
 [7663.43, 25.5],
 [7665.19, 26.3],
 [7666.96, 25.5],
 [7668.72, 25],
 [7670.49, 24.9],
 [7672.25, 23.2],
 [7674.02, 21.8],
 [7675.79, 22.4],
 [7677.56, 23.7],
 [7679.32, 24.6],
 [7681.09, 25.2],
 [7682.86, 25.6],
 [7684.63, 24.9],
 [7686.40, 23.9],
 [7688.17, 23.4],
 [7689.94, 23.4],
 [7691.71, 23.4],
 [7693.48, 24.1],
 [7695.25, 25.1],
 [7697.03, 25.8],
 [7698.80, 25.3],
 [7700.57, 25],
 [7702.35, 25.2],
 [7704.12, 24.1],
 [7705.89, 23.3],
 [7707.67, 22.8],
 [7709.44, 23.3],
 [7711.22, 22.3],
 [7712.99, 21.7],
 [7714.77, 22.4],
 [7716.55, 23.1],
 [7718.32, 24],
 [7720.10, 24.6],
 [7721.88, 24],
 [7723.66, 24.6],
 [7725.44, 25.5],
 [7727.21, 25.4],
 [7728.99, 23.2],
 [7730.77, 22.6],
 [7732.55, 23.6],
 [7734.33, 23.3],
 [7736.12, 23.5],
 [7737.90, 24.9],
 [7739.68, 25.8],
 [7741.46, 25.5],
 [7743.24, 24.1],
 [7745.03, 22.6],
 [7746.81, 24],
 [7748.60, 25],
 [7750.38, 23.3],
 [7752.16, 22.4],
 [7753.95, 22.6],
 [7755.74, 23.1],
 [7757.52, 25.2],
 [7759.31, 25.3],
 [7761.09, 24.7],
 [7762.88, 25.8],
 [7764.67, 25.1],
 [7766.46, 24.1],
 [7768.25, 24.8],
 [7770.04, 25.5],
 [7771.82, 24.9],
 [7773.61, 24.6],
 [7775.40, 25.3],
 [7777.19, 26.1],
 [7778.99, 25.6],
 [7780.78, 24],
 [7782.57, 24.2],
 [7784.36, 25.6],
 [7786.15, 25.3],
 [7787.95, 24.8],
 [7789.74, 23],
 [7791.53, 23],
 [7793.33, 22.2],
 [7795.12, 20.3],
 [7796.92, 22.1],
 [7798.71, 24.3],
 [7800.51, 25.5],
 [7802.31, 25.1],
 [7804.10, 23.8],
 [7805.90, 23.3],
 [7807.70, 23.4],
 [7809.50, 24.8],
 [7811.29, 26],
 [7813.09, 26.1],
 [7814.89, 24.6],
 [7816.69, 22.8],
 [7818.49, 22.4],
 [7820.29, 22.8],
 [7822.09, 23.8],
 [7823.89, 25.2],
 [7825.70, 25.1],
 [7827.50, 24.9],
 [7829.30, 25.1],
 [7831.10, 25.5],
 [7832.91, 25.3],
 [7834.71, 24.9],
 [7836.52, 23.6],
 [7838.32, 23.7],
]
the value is 0.09 angstroms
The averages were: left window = 23.9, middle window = 23.9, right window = 24.4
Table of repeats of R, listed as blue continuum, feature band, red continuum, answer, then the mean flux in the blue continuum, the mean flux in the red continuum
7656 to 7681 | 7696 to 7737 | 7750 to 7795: 0.72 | 24.2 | 24.4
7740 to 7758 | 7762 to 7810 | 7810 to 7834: -0.20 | 23.8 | 24.6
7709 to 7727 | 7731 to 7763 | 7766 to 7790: 0.22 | 23.6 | 24.9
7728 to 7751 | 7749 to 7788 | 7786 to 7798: -2.21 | 24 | 22.8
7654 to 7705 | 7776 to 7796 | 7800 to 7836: 0.36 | 24.4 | 24.5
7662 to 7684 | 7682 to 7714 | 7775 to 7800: 0.45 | 24.5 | 24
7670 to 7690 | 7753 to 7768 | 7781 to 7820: -0.36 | 23.9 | 23.9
